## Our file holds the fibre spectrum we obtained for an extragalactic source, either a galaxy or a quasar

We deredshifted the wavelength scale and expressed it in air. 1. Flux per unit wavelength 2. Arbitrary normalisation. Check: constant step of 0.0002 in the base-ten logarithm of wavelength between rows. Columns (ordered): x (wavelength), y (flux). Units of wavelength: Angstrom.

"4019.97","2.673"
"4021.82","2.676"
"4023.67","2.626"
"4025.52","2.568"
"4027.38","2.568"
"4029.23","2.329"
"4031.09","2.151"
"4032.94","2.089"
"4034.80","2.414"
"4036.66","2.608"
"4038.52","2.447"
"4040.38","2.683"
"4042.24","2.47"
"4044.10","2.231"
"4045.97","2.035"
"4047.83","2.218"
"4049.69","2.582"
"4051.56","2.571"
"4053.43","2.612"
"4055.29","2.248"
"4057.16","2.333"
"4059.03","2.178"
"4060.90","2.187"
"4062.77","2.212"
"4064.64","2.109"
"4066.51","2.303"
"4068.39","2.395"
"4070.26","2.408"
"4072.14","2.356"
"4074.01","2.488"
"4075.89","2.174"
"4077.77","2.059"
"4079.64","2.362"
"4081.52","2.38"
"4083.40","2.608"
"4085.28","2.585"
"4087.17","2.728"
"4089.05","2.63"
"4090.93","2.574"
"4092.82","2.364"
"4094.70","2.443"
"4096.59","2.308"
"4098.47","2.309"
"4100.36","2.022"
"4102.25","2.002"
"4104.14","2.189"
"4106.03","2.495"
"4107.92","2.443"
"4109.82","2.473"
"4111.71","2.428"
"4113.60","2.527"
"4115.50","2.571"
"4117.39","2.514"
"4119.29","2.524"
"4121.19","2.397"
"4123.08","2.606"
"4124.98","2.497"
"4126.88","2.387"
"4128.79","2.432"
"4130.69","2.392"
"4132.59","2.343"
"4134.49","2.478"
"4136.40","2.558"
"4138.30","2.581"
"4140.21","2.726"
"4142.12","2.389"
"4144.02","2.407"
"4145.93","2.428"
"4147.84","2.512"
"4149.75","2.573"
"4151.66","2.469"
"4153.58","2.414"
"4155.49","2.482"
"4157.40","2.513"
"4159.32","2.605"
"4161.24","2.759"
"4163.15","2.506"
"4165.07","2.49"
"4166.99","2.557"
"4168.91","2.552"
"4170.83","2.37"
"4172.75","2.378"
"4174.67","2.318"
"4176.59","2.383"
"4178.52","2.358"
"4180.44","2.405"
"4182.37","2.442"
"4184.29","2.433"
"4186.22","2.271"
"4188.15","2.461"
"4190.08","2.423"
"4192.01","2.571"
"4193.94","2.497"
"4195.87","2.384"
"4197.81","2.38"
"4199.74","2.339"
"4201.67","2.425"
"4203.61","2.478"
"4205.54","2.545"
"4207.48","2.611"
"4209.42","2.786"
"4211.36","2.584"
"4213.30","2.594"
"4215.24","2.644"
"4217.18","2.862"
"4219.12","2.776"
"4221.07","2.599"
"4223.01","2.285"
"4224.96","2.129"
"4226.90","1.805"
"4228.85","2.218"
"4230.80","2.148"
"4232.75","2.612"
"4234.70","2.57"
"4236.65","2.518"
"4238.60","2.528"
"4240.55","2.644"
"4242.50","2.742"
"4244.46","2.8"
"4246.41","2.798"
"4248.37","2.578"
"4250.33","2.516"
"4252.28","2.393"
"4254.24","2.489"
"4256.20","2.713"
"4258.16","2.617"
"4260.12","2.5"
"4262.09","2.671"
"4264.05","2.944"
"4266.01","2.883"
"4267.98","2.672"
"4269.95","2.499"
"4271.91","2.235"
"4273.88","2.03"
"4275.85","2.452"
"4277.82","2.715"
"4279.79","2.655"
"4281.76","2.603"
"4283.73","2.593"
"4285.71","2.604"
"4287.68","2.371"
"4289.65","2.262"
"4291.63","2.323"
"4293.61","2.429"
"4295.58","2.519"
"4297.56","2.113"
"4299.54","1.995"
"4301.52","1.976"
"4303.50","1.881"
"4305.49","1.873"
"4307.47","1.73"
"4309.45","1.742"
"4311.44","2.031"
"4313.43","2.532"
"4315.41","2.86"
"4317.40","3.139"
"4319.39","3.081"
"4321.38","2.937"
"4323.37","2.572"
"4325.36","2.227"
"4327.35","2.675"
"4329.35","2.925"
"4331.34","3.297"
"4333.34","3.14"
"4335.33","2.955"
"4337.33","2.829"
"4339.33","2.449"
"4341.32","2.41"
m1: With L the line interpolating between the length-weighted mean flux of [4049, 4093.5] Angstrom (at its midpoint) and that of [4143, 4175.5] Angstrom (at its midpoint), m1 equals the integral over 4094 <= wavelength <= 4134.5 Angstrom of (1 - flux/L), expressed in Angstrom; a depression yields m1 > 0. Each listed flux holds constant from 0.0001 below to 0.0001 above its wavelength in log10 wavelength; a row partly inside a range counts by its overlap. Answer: 0.7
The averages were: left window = 2.39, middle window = 2.4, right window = 2.49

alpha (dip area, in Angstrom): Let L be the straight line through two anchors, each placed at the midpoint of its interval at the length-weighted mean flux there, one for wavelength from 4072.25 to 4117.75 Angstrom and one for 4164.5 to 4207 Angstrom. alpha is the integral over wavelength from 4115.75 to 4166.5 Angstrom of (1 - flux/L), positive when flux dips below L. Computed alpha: -1.8 Angstrom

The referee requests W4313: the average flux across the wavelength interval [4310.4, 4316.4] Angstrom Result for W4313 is 2.47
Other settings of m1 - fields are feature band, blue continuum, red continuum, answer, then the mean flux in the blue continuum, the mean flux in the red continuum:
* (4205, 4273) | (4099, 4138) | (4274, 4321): -4.9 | 2.42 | 2.37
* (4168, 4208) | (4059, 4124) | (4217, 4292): 0.6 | 2.38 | 2.52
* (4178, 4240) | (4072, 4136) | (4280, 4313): -4.3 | 2.42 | 2.21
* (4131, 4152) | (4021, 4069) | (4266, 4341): -0.7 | 2.38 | 2.49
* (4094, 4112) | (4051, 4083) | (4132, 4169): 0.7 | 2.32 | 2.52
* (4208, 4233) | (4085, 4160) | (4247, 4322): -0.1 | 2.46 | 2.45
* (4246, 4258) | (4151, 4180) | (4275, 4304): -0.8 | 2.48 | 2.37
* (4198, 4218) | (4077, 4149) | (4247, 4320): -1.1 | 2.44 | 2.44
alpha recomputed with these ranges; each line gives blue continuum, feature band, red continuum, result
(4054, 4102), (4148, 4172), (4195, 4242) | -1.0 Angstrom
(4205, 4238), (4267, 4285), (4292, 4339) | 0.0 Angstrom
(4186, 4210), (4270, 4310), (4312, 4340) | 6.7 Angstrom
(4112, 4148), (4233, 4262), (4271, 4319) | -2.8 Angstrom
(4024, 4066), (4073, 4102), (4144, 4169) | 0.3 Angstrom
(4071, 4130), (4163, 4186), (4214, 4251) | 0.4 Angstrom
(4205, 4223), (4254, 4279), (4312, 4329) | 1.1 Angstrom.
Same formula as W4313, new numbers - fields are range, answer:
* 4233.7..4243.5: 2.6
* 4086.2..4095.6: 2.55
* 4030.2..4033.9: 2.12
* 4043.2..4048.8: 2.16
